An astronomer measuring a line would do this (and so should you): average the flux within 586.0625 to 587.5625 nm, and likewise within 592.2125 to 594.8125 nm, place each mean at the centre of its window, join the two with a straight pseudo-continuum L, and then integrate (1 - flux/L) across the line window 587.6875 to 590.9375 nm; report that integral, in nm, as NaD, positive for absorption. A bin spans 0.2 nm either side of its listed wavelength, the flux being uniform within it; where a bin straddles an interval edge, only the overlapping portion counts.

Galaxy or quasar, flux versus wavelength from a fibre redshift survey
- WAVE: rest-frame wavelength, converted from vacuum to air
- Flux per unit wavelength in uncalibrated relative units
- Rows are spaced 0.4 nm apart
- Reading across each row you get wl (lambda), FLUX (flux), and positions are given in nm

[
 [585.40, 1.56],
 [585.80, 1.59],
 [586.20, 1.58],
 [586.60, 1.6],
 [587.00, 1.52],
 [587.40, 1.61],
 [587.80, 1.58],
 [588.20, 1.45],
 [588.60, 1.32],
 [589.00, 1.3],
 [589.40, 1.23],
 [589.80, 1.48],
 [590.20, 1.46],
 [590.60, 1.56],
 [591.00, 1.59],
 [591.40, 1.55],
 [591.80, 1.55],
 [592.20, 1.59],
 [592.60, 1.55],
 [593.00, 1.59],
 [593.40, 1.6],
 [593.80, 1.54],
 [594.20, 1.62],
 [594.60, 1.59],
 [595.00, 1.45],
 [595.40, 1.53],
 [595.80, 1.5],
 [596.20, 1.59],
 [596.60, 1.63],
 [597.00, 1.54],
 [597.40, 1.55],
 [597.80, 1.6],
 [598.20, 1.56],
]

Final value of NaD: 0.32 nm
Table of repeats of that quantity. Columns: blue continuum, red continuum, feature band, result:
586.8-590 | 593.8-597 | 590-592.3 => -0.100 nm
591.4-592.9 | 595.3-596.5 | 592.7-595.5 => -0.009 nm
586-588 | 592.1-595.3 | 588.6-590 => 0.213 nm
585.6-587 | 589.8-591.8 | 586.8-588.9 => 0.105 nm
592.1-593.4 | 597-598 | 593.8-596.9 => 0.032 nm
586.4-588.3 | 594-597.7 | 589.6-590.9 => 0.042 nm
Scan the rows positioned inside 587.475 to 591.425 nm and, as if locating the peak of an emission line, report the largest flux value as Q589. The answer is 1.59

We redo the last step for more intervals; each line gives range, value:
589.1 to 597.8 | 1.63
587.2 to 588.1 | 1.61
